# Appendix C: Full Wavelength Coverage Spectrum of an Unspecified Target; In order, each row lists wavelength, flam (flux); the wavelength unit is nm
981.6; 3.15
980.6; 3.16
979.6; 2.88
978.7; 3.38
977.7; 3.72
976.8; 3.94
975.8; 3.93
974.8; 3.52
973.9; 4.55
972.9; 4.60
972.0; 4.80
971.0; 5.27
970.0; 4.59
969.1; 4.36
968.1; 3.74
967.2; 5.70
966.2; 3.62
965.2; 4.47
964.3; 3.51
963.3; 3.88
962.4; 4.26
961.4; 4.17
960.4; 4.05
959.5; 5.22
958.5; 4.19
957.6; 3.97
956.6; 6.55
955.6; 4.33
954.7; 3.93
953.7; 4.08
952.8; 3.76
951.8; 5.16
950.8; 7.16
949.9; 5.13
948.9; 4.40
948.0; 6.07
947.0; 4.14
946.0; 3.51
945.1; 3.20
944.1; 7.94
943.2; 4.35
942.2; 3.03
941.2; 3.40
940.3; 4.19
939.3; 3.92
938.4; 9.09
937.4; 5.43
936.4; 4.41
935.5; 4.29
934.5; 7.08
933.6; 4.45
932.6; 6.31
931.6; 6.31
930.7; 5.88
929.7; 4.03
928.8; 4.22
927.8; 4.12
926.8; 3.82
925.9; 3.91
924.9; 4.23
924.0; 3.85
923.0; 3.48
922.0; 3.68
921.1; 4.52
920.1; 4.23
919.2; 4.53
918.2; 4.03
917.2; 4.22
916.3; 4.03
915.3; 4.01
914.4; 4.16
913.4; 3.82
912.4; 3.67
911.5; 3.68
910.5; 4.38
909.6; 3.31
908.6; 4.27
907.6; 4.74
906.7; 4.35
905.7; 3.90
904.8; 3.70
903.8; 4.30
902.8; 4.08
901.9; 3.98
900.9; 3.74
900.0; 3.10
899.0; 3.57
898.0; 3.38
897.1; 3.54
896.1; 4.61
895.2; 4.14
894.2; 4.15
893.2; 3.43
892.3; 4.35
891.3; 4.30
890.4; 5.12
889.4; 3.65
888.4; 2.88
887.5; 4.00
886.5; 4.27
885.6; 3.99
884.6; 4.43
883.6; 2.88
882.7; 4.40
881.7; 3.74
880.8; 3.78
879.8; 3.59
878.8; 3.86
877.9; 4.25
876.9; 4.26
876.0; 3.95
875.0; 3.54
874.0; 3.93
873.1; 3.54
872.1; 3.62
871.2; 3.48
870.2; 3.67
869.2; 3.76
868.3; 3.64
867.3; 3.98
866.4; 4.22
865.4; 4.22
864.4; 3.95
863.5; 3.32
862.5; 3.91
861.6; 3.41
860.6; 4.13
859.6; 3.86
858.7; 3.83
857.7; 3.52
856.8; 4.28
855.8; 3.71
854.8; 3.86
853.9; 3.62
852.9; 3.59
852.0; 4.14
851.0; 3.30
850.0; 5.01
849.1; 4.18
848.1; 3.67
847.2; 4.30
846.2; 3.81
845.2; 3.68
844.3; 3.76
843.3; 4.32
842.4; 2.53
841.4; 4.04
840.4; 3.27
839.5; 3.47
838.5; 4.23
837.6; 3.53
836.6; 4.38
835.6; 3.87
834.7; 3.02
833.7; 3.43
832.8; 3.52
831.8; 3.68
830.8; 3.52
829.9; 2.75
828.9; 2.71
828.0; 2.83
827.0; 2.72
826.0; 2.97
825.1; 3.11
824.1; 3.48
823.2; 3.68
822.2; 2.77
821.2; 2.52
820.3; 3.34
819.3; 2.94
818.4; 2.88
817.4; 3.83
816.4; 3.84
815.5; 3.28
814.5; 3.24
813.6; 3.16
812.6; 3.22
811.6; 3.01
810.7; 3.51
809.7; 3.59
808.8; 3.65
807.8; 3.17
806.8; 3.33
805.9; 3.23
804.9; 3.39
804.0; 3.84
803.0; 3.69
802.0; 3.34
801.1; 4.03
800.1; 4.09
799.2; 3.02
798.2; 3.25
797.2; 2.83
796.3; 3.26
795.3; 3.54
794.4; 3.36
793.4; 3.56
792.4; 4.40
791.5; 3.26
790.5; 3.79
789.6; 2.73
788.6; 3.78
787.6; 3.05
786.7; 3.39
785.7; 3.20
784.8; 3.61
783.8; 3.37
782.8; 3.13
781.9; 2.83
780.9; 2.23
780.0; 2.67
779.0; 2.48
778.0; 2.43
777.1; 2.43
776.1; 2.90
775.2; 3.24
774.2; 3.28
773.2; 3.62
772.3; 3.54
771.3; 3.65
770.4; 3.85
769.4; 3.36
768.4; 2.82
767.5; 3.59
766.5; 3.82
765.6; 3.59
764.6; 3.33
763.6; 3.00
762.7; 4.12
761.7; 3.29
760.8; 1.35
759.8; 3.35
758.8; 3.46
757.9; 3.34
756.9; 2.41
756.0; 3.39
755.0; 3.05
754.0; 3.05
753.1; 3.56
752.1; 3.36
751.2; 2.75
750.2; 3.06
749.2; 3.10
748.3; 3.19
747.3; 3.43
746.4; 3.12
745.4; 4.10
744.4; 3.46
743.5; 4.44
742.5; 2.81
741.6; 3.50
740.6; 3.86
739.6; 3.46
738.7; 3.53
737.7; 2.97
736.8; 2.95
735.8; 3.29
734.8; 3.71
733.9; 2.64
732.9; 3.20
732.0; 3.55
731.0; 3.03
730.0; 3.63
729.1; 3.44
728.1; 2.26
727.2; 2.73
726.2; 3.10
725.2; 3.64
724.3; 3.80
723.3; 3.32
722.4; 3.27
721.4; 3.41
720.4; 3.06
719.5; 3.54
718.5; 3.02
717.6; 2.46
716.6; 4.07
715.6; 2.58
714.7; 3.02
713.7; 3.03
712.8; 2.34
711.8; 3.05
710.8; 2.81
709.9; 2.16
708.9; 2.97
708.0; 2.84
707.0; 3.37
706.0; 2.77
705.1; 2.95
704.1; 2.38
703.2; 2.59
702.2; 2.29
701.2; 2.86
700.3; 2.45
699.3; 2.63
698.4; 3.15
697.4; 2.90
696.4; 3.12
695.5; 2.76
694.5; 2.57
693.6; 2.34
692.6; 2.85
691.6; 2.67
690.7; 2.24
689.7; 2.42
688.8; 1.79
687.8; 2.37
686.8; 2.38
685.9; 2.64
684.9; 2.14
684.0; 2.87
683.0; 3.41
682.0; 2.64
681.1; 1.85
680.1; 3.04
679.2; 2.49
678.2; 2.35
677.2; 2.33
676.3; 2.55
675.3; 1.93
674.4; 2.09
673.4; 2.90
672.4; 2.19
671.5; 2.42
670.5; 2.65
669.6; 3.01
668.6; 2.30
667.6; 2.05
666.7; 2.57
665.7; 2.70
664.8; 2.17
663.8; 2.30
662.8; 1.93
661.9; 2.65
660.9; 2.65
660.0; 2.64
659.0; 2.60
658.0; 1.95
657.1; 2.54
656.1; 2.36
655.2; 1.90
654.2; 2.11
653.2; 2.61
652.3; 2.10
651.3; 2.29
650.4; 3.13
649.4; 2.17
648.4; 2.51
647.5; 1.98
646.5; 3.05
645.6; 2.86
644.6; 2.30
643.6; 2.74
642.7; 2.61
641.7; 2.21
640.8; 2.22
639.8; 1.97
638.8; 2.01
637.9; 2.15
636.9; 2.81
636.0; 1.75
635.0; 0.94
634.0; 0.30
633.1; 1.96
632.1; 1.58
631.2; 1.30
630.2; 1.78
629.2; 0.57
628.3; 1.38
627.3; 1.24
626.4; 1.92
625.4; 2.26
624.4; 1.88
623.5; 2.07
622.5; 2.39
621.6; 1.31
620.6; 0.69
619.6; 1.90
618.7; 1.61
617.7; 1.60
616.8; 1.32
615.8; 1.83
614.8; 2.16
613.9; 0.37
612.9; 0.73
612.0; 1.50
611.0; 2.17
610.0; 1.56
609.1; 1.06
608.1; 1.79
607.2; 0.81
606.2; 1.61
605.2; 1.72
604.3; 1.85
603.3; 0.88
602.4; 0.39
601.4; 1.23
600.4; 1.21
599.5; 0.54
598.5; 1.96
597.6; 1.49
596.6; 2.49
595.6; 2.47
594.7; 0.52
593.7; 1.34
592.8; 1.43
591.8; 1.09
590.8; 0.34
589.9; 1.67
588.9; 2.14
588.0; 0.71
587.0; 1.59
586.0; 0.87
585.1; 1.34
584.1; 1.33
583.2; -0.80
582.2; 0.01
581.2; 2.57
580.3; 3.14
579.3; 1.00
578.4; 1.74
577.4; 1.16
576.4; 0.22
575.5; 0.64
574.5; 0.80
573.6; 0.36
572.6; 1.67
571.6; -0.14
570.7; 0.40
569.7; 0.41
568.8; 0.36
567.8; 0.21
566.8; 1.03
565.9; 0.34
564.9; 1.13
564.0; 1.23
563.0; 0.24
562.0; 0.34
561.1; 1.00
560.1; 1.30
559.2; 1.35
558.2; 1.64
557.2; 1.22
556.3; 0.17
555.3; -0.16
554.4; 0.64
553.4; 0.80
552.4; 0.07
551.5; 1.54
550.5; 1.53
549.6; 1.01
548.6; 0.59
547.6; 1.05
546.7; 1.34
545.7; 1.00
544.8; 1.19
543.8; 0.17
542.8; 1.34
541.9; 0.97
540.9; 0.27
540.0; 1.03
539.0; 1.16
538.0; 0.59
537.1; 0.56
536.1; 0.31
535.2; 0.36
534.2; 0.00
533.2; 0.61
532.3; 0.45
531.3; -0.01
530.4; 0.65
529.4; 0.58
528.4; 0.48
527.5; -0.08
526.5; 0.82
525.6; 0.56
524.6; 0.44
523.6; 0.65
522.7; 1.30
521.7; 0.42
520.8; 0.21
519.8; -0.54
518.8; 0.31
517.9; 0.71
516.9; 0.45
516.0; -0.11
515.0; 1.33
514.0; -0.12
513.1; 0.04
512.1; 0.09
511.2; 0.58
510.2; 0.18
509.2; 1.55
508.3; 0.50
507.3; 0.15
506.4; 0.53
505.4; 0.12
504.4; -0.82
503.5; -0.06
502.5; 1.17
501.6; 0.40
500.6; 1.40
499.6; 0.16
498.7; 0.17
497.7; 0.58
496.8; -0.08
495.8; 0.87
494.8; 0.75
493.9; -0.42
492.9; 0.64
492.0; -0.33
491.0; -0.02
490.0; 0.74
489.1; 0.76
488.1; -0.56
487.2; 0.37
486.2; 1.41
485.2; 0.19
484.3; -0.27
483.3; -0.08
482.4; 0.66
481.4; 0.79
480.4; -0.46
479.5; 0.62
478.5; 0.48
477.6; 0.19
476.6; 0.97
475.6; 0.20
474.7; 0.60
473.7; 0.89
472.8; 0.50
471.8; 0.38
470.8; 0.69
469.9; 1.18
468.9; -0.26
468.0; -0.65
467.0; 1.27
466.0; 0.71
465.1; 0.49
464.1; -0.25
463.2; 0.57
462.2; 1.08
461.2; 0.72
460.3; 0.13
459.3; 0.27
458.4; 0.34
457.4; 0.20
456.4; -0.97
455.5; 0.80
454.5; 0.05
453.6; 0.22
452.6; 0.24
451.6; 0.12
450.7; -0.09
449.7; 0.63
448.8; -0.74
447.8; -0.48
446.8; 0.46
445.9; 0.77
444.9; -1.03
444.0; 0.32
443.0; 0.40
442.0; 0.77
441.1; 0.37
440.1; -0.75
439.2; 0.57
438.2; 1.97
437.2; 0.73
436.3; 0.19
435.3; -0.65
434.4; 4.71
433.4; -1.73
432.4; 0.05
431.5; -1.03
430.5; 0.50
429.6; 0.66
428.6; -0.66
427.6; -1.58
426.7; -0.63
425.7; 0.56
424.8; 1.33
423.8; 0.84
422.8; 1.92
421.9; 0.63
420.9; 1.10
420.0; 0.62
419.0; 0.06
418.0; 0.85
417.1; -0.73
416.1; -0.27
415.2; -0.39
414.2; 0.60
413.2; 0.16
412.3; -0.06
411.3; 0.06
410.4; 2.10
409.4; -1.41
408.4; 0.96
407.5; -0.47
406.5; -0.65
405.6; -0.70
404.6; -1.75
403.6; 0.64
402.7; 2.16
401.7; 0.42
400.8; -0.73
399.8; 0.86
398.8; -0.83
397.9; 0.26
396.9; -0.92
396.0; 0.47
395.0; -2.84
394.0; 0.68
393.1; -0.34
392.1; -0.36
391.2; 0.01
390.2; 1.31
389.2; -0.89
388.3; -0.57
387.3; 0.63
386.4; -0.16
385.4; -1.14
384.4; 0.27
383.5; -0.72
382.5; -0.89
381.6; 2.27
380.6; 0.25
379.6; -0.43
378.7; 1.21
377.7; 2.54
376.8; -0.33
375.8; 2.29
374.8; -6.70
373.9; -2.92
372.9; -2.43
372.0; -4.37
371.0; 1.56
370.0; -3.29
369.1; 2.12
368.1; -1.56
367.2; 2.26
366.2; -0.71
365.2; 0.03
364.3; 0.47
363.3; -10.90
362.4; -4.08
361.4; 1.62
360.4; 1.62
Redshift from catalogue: 0.599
